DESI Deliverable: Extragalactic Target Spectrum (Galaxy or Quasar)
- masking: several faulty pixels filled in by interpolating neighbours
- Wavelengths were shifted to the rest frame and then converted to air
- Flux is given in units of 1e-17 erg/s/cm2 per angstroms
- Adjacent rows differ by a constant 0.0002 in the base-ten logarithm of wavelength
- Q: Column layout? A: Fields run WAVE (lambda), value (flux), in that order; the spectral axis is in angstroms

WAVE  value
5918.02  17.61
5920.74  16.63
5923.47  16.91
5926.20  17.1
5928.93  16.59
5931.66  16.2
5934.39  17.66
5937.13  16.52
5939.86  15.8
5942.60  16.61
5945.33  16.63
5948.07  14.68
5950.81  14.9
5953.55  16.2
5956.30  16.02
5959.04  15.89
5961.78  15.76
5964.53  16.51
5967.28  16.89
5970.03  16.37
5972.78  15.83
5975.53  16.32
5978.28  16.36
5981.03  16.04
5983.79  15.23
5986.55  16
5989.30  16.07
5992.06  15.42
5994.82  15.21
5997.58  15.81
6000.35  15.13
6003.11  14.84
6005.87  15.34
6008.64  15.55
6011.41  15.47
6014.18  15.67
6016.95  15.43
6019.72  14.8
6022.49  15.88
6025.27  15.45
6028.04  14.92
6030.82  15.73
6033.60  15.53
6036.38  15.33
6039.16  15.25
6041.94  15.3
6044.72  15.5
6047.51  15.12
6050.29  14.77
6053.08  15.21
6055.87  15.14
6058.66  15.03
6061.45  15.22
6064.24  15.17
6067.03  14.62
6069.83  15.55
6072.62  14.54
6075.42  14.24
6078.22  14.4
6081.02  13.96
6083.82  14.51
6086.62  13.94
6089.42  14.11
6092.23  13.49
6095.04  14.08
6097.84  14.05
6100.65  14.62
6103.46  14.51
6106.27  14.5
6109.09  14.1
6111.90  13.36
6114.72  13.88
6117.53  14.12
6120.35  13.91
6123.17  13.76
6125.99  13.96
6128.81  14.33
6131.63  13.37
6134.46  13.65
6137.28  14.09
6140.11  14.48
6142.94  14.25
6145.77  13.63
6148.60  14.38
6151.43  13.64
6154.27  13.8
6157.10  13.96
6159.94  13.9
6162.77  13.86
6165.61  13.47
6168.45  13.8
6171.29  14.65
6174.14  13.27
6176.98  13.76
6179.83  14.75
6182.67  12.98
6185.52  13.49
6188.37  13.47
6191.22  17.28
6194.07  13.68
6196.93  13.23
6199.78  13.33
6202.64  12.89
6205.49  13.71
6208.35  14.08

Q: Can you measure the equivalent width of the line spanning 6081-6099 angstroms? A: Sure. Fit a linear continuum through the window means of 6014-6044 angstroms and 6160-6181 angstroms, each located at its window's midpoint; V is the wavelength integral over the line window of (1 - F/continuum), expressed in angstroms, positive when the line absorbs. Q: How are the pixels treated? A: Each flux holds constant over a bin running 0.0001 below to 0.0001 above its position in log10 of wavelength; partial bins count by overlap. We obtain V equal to 0.9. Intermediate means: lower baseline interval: 15.4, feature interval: 14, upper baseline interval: 13.9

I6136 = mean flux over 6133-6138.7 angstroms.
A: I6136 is 13.9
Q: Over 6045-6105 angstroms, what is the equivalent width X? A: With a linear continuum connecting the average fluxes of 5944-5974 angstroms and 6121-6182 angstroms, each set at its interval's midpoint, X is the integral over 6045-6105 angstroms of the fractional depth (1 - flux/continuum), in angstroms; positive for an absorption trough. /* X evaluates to 0.6 angstroms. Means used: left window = 16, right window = 13.9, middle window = 14.6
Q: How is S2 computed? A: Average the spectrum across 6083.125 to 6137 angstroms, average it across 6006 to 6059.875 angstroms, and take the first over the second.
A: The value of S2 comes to 0.91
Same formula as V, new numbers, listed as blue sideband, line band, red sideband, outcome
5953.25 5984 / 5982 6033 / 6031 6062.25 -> 0.8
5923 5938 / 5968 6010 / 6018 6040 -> 0.6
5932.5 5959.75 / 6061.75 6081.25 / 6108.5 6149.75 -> -0.1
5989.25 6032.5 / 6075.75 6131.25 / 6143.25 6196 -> 1.9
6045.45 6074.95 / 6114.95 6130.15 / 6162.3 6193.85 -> 0.5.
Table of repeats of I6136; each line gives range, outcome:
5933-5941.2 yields 16.7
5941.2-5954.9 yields 15.8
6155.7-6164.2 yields 13.9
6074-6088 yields 14.2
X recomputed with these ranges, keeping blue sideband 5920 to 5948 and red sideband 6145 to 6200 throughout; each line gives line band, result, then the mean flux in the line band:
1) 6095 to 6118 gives 0.8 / 14.1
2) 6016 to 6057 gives 0.4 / 15.3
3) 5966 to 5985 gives 0.0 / 16.2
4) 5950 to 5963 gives 0.4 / 15.8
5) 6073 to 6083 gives 0.5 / 14.2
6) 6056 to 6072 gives 0.0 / 15.1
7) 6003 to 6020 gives 0.4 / 15.4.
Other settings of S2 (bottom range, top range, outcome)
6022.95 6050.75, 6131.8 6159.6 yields 0.91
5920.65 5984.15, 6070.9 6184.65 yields 0.86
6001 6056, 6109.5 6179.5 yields 0.91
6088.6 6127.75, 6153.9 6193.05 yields 1.00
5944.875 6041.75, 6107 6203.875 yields 0.89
